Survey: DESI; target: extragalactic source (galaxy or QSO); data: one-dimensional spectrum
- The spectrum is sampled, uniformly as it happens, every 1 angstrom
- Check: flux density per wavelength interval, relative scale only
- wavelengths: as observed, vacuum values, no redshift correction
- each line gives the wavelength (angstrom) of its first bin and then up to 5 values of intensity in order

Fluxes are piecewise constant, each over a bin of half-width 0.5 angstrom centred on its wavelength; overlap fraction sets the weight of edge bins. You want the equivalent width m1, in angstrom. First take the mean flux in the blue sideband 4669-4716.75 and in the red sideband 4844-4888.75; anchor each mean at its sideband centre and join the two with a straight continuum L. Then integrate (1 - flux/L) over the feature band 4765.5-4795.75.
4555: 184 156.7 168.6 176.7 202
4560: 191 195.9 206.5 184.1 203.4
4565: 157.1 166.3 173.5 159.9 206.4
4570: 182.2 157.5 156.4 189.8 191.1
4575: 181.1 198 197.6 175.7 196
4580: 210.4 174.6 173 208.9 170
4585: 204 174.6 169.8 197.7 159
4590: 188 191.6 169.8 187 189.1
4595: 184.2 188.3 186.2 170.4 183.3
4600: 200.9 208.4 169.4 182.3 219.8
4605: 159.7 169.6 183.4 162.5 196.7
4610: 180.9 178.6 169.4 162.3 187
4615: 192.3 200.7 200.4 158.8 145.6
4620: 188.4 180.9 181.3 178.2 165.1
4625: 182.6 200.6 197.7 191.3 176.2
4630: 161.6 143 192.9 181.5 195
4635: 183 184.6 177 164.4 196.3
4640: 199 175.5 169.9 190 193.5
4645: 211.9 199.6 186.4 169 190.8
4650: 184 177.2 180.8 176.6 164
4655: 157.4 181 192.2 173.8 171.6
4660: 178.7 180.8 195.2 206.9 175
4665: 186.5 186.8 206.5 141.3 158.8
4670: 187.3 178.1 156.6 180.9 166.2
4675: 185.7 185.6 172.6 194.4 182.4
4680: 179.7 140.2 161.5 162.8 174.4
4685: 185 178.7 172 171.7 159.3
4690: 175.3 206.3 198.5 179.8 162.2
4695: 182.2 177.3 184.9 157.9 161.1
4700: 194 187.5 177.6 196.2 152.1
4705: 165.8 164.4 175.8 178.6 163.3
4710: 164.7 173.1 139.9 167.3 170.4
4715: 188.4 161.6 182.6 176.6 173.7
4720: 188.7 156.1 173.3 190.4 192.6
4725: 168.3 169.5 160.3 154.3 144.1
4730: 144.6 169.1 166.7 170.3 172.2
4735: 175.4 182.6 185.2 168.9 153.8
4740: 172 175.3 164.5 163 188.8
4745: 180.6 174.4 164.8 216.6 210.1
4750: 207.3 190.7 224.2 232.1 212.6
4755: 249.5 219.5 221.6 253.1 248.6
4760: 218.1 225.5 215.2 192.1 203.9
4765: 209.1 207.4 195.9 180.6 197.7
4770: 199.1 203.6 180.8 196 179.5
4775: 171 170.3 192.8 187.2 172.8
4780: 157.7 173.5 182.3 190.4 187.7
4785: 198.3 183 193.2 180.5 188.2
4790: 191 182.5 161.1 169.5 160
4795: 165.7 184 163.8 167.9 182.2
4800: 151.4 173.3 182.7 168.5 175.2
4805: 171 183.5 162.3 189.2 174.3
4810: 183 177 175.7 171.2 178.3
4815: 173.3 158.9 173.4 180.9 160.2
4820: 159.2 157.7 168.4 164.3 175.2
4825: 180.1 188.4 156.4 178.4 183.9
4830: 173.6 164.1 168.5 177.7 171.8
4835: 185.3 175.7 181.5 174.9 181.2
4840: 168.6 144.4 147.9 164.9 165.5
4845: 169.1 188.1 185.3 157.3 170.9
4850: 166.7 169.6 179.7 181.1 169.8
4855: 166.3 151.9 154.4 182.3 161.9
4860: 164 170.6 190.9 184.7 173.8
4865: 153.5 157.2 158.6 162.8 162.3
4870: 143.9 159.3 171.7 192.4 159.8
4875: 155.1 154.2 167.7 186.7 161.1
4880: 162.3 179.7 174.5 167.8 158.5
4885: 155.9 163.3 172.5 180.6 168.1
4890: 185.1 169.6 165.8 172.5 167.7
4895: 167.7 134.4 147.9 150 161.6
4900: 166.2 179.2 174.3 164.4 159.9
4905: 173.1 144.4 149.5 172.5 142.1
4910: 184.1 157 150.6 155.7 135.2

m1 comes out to -2.2 angstrom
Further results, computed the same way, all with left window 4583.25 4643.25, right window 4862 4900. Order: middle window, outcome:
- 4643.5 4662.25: -0.30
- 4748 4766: -4.80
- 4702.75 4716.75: 0.59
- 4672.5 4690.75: 0.34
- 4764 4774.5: -1.41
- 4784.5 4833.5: -1.22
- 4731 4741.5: 0.13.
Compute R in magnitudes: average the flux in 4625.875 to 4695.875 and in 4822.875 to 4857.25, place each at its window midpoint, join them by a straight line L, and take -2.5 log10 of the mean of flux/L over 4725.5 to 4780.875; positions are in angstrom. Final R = -0.09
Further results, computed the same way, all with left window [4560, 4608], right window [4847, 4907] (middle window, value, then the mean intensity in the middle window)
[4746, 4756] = -0.21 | 210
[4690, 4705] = -0.01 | 179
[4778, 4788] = -0.06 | 182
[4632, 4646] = -0.04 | 187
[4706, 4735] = 0.04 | 169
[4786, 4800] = -0.03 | 175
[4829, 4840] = -0.04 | 176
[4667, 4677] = 0.03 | 173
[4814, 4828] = 0.00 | 170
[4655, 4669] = -0.01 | 181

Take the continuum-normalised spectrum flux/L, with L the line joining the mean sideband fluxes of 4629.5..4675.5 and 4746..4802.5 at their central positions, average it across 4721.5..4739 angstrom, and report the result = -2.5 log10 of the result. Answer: 0.12 mag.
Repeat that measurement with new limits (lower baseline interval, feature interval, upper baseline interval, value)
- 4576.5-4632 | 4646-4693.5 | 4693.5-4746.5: -0.01 mag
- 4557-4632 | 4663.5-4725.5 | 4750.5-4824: 0.06 mag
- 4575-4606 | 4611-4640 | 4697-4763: 0.03 mag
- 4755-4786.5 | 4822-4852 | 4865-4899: 0.04 mag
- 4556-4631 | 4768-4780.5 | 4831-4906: -0.07 mag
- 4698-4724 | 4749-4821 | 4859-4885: -0.11 mag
